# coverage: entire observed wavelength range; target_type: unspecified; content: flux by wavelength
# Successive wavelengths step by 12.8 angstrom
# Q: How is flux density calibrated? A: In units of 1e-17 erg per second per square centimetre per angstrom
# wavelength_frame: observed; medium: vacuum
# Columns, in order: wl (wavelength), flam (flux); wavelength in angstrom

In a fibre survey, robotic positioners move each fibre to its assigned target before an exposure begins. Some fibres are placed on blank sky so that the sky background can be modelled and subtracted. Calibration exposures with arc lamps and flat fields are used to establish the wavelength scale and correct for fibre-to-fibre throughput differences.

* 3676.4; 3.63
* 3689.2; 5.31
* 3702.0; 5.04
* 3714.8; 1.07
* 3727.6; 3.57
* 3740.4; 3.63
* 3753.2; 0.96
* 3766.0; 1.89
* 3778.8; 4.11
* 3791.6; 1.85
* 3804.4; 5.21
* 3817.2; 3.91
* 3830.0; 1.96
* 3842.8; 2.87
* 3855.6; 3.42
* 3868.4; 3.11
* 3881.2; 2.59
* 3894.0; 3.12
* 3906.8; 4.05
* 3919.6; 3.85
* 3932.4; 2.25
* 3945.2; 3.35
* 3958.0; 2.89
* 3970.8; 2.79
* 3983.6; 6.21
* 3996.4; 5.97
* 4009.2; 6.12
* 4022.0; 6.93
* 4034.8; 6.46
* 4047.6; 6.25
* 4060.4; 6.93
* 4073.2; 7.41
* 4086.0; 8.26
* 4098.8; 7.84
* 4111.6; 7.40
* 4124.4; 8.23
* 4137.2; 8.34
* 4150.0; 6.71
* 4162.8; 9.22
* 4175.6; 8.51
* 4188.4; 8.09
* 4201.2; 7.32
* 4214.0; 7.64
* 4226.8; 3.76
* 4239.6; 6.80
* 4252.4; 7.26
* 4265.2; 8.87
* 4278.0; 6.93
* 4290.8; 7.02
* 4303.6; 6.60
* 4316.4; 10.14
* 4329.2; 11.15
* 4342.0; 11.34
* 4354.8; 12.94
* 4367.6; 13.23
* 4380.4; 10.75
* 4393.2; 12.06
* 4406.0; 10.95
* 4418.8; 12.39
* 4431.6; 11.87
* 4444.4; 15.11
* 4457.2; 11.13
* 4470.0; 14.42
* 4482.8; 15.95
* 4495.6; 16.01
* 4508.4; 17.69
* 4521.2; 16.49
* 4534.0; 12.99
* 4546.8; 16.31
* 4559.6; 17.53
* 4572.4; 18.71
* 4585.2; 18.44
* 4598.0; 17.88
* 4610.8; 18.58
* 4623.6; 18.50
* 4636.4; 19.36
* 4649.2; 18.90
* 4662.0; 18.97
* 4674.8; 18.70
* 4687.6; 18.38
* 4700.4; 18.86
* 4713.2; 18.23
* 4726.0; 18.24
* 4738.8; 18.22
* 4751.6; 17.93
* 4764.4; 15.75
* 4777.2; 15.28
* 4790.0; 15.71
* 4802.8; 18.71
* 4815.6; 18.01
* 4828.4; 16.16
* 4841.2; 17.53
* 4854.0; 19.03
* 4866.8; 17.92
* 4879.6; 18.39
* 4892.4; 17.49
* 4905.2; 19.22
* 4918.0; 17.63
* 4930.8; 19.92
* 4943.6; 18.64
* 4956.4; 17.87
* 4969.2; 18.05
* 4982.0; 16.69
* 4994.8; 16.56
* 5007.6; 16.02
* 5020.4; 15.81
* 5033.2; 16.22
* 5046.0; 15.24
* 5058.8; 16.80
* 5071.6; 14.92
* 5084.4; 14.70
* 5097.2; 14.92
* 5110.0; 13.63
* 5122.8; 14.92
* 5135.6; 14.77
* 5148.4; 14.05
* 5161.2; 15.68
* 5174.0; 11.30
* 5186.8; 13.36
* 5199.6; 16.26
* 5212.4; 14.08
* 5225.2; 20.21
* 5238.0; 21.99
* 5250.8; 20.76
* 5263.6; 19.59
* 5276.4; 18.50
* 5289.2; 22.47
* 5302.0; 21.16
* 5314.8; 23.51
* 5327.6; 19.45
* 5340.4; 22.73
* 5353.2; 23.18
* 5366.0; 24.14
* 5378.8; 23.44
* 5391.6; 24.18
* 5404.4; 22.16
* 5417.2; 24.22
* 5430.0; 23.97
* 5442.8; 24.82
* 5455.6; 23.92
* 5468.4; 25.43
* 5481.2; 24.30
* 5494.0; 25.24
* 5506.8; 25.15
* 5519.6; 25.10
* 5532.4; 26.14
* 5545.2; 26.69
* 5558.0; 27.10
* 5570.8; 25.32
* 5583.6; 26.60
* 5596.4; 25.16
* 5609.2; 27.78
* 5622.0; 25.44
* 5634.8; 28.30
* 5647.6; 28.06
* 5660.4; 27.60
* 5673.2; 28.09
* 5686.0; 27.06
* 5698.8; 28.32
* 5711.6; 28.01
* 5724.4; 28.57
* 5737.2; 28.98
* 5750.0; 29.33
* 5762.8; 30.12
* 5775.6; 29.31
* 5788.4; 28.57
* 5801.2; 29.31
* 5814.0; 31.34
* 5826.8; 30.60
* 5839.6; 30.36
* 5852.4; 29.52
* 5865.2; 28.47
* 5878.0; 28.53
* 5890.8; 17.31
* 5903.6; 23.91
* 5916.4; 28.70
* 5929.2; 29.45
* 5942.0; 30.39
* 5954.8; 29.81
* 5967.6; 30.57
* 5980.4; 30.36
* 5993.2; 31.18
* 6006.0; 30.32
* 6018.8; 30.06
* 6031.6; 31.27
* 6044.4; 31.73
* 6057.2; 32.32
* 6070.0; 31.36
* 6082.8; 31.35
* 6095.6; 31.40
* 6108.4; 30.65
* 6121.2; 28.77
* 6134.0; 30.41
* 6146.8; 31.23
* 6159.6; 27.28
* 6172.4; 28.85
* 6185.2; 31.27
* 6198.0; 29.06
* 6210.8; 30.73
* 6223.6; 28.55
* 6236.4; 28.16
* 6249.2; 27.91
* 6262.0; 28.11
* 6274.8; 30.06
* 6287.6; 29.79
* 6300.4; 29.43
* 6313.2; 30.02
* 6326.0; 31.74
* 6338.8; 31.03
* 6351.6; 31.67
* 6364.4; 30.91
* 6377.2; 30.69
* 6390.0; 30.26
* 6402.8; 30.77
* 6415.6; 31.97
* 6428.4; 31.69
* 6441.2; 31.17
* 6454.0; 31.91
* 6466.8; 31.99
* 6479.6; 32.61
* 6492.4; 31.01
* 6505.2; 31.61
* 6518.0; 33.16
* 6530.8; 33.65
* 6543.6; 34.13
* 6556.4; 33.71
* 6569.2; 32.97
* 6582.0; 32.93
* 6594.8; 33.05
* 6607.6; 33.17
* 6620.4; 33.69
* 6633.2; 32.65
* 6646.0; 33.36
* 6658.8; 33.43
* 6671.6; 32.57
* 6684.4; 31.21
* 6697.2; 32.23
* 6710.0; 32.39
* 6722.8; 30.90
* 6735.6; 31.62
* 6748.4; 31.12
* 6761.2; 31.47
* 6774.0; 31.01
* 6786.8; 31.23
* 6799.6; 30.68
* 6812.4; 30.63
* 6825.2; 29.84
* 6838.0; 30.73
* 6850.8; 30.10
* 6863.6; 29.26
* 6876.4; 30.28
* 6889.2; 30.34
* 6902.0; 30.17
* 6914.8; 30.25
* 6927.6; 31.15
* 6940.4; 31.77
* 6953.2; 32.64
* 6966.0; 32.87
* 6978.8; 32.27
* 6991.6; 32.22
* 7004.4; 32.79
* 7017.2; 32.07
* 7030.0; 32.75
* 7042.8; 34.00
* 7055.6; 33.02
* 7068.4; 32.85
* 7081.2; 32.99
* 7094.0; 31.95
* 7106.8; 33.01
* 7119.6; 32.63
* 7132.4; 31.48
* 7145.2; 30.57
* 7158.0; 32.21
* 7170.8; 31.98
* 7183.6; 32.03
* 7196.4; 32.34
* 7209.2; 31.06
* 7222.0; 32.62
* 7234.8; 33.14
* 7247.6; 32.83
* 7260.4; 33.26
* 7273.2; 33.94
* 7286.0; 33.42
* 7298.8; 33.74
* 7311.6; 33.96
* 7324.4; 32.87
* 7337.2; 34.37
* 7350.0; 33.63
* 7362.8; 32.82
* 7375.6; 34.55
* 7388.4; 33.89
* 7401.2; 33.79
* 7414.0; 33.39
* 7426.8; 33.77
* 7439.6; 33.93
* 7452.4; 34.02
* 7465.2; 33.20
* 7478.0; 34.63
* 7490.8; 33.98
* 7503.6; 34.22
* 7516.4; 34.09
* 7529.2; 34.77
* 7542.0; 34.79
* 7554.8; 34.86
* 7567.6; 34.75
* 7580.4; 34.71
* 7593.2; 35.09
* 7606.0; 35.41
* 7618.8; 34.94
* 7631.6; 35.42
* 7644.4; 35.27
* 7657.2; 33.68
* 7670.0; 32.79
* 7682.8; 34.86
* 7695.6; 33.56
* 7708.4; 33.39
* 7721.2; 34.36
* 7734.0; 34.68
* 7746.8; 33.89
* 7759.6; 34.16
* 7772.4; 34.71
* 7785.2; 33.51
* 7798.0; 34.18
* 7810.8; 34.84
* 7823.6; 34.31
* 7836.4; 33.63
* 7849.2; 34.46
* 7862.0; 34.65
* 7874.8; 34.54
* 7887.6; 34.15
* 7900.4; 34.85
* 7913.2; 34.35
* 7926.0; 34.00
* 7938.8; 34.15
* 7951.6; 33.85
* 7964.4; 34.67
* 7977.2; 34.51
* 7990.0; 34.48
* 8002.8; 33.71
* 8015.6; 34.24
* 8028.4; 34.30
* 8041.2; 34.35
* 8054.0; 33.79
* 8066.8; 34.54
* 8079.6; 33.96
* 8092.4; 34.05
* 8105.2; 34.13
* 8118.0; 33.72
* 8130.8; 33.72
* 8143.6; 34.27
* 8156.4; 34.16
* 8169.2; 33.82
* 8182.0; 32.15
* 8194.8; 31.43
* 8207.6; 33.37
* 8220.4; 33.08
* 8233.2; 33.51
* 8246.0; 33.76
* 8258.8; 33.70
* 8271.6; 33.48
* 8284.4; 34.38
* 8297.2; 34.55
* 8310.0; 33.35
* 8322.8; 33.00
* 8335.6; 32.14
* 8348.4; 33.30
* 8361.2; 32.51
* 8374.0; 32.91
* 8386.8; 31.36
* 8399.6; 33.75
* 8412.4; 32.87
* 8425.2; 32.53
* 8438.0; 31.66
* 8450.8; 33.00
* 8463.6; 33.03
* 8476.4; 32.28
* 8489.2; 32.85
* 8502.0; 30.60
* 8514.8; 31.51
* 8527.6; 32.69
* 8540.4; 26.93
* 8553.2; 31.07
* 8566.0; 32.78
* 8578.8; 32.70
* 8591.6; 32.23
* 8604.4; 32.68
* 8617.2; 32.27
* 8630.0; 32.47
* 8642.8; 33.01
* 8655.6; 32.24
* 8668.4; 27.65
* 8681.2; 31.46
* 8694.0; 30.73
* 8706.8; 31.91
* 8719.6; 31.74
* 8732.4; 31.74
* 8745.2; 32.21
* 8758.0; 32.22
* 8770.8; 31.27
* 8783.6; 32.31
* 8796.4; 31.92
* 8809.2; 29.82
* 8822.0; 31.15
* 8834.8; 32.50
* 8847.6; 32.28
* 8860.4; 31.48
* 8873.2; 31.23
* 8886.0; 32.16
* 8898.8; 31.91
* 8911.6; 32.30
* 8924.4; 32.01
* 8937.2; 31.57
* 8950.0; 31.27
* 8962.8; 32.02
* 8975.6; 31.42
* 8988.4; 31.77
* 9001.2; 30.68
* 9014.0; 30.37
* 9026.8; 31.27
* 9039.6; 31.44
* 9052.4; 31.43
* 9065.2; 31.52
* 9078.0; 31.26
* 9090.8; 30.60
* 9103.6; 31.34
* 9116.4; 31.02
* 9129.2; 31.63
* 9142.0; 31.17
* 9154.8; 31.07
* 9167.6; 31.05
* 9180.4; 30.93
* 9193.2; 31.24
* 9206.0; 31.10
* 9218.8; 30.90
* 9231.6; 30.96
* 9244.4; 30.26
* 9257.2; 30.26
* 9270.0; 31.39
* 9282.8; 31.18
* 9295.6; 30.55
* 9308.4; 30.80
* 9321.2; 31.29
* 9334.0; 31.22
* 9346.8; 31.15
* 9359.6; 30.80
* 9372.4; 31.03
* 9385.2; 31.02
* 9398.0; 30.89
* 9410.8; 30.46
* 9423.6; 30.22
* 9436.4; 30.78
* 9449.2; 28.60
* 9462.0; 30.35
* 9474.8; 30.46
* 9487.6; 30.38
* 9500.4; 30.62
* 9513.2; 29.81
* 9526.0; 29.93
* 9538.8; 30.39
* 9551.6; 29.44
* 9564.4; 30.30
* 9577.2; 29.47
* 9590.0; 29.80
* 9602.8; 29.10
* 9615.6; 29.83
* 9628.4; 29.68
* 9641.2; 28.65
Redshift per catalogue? 0.00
